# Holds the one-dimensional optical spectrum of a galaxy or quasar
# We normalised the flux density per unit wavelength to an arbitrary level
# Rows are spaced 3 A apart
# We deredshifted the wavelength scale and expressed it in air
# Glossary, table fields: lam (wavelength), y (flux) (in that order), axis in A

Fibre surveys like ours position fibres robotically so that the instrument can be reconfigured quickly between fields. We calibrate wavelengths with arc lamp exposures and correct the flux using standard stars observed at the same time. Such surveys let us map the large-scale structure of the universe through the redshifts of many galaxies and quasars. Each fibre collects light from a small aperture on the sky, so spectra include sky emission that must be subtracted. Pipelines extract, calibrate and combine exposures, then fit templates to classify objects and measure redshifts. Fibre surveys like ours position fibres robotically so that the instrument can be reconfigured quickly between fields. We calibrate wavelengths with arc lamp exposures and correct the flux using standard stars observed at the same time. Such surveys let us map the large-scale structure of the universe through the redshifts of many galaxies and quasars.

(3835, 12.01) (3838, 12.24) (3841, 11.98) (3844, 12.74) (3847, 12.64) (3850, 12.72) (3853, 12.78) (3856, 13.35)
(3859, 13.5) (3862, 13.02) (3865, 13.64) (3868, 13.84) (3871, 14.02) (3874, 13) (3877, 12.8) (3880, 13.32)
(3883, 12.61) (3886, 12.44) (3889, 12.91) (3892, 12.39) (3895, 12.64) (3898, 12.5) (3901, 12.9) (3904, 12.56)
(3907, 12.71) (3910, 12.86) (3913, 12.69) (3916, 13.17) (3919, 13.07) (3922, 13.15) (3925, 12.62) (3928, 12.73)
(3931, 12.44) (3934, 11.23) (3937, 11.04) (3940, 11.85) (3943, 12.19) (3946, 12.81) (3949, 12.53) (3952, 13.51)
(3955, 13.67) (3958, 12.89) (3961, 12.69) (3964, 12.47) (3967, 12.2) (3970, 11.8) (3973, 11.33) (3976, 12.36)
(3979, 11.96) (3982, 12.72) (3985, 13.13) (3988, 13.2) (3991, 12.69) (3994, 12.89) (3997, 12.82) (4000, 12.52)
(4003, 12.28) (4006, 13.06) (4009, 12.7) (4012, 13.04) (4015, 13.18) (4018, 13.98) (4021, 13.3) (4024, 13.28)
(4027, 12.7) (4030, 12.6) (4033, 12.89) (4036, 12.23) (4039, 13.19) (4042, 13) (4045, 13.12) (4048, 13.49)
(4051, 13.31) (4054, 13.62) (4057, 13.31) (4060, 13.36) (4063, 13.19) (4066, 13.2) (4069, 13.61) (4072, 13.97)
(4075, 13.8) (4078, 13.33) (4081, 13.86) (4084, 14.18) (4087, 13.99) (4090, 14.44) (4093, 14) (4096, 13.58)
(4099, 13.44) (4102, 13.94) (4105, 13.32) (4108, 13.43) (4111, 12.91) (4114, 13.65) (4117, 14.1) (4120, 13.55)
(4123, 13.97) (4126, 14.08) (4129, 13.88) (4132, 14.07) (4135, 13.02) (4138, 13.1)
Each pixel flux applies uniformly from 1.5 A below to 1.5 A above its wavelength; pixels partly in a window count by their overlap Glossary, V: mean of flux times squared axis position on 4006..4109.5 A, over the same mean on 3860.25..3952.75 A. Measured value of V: 1.13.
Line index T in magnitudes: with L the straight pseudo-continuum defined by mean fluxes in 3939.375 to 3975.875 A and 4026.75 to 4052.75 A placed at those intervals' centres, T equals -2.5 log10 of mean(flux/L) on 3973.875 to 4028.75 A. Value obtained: -0.01 mag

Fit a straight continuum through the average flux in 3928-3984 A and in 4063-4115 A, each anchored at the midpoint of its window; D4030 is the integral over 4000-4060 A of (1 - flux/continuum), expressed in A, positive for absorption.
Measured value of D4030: 0.1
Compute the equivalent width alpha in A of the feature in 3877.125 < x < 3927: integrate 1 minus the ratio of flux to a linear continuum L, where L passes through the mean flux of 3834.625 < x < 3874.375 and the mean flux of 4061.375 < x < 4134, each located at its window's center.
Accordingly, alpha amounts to 1.3 A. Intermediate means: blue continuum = 13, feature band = 12.8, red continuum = 13.7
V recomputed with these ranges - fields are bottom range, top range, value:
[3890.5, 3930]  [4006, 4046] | 1.08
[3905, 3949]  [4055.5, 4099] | 1.18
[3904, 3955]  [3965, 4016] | 1.03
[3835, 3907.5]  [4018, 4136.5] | 1.16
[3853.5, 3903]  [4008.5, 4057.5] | 1.09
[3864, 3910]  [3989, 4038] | 1.06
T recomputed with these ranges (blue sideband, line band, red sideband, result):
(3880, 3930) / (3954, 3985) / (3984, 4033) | 0.04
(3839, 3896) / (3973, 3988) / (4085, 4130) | 0.07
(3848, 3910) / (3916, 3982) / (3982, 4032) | 0.05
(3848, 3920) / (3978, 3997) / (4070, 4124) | 0.05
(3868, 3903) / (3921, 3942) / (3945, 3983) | 0.05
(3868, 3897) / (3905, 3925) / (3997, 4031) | 0.00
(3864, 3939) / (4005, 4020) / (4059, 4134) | 0.01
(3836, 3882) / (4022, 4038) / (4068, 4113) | 0.06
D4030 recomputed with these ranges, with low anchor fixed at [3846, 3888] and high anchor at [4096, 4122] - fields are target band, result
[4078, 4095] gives -0.6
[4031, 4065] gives 0.8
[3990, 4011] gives 1.0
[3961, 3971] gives 0.8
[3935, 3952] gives 1.4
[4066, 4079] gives -0.1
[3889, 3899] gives 0.5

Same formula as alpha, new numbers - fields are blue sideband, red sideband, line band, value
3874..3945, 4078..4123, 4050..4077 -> 0.0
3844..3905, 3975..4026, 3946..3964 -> -0.1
